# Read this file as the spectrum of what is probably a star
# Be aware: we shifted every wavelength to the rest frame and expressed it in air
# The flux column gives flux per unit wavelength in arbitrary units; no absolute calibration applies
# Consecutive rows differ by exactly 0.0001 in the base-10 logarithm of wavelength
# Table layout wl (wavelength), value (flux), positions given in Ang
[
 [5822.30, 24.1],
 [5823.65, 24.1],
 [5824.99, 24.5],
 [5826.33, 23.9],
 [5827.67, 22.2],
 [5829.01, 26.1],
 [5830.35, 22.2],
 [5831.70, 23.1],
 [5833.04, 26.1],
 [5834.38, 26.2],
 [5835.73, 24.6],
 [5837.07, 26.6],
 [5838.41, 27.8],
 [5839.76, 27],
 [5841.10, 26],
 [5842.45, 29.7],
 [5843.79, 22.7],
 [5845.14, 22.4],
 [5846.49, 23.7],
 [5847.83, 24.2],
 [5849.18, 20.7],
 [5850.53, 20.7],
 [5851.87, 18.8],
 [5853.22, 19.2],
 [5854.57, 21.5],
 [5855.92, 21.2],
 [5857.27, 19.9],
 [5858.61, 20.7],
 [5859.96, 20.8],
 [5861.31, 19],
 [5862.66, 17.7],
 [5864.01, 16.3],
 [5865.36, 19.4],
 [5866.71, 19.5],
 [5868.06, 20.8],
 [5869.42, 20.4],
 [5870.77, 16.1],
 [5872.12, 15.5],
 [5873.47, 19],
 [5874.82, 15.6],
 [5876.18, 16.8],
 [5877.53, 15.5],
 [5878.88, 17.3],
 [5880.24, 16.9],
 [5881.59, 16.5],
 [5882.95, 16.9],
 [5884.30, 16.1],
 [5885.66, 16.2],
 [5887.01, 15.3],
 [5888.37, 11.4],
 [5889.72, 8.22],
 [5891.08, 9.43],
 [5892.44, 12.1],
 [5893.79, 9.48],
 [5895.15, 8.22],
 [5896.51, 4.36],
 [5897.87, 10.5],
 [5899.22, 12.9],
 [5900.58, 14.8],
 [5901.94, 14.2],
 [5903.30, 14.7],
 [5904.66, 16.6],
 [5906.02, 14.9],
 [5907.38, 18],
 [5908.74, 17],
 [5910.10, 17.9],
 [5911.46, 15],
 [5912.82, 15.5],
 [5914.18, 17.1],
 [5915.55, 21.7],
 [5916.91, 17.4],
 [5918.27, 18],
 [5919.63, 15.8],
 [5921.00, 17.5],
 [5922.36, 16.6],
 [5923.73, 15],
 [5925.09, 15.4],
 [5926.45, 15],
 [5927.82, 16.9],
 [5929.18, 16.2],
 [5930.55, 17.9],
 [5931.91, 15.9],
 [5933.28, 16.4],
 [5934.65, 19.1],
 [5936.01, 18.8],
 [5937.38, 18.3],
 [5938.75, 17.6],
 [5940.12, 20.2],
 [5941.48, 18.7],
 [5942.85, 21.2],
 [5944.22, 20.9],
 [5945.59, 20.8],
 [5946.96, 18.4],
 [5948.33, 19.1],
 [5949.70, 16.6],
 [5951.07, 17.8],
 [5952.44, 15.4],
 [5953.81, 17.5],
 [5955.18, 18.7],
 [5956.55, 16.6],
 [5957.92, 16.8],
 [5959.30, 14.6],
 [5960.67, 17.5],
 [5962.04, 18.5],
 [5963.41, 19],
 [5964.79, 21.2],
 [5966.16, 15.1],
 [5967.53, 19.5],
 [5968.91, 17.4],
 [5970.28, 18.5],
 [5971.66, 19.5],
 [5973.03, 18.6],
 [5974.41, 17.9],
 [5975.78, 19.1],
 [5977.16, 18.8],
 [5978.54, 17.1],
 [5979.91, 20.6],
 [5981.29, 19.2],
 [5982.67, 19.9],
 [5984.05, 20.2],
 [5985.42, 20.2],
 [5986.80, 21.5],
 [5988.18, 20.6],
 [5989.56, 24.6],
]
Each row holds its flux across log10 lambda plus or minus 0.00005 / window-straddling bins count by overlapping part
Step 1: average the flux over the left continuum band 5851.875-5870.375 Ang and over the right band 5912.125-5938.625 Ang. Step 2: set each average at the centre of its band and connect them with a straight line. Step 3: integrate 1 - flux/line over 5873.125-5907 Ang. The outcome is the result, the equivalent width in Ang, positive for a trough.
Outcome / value 8.7 Ang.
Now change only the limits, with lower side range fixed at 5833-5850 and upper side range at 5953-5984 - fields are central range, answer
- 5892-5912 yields 7.72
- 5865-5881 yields 3.93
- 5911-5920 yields 1.63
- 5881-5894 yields 5.40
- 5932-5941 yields 0.79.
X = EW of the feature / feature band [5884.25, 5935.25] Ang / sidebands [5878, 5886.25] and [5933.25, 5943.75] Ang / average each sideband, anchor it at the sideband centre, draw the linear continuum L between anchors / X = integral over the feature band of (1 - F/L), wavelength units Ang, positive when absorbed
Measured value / 8.56 Ang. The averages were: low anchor 16.6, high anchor 19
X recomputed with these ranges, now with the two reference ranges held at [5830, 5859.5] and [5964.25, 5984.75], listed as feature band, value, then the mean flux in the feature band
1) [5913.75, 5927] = 2.4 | 17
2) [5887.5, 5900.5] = 7.0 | 9.94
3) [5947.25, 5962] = 1.8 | 17.2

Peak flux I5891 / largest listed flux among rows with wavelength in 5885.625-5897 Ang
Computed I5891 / 16.2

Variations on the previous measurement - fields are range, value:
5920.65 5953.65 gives 21.2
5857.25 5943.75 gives 21.7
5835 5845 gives 29.7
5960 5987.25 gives 21.5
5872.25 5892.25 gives 19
